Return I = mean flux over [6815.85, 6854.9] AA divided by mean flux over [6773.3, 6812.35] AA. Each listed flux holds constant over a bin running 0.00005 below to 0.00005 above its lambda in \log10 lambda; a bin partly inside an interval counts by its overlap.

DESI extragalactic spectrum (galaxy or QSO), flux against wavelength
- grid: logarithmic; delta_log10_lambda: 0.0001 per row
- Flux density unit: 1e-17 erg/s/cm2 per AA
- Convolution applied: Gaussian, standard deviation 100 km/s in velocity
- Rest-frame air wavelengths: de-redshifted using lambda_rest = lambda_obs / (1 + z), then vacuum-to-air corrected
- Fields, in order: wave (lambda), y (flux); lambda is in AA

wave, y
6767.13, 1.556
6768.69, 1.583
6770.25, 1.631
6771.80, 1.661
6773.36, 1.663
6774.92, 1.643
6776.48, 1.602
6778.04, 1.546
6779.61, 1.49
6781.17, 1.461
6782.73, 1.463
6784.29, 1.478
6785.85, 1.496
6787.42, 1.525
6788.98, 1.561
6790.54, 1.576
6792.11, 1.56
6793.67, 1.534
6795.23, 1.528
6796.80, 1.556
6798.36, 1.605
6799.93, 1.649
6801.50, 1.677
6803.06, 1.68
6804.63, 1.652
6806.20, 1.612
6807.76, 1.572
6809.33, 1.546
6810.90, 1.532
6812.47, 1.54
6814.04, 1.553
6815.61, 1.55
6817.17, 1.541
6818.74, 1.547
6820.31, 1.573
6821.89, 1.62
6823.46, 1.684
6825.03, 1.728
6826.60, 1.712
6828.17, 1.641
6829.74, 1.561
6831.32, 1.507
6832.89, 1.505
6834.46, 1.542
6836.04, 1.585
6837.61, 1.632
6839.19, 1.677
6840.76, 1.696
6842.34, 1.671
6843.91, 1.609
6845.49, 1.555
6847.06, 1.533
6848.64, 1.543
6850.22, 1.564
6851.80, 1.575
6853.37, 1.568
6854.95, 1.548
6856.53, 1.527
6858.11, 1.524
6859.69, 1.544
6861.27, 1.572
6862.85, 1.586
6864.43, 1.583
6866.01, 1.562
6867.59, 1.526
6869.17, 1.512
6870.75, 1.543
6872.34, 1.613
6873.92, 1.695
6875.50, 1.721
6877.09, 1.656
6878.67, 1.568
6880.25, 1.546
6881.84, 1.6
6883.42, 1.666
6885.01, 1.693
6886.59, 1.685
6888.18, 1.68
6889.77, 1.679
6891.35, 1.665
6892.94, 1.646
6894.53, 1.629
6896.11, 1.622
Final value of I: 1.0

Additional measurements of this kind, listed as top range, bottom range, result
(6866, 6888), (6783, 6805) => 1.03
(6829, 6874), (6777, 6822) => 1.01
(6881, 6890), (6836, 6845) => 1.01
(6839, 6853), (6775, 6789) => 1.05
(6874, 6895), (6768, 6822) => 1.05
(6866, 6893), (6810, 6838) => 1.03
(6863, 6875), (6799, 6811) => 0.98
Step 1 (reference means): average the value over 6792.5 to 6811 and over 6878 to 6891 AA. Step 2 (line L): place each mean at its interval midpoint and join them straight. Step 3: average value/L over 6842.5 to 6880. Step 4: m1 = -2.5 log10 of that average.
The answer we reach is 0.04 mag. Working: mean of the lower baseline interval 1.6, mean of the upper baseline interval 1.64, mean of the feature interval 1.58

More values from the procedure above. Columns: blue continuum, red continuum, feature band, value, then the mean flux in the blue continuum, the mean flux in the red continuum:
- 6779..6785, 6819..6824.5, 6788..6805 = -0.05 mag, 1.47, 1.62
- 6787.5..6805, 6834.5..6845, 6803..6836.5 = 0.02 mag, 1.59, 1.63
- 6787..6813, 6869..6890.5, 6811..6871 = 0.02 mag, 1.58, 1.64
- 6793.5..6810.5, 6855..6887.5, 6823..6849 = -0.01 mag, 1.6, 1.6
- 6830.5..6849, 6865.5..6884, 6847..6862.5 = 0.03 mag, 1.59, 1.6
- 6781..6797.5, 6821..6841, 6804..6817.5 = 0.00 mag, 1.52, 1.62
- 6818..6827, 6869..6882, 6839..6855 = 0.02 mag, 1.64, 1.61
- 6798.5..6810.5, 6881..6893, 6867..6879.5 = 0.03 mag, 1.62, 1.66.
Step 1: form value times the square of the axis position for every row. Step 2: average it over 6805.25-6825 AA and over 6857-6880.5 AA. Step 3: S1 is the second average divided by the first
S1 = 1.0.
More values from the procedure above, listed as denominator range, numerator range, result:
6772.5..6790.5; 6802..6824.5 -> 1.04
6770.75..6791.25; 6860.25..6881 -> 1.05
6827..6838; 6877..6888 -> 1.05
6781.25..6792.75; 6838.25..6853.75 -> 1.07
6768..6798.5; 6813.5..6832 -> 1.04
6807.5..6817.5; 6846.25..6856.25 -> 1.02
